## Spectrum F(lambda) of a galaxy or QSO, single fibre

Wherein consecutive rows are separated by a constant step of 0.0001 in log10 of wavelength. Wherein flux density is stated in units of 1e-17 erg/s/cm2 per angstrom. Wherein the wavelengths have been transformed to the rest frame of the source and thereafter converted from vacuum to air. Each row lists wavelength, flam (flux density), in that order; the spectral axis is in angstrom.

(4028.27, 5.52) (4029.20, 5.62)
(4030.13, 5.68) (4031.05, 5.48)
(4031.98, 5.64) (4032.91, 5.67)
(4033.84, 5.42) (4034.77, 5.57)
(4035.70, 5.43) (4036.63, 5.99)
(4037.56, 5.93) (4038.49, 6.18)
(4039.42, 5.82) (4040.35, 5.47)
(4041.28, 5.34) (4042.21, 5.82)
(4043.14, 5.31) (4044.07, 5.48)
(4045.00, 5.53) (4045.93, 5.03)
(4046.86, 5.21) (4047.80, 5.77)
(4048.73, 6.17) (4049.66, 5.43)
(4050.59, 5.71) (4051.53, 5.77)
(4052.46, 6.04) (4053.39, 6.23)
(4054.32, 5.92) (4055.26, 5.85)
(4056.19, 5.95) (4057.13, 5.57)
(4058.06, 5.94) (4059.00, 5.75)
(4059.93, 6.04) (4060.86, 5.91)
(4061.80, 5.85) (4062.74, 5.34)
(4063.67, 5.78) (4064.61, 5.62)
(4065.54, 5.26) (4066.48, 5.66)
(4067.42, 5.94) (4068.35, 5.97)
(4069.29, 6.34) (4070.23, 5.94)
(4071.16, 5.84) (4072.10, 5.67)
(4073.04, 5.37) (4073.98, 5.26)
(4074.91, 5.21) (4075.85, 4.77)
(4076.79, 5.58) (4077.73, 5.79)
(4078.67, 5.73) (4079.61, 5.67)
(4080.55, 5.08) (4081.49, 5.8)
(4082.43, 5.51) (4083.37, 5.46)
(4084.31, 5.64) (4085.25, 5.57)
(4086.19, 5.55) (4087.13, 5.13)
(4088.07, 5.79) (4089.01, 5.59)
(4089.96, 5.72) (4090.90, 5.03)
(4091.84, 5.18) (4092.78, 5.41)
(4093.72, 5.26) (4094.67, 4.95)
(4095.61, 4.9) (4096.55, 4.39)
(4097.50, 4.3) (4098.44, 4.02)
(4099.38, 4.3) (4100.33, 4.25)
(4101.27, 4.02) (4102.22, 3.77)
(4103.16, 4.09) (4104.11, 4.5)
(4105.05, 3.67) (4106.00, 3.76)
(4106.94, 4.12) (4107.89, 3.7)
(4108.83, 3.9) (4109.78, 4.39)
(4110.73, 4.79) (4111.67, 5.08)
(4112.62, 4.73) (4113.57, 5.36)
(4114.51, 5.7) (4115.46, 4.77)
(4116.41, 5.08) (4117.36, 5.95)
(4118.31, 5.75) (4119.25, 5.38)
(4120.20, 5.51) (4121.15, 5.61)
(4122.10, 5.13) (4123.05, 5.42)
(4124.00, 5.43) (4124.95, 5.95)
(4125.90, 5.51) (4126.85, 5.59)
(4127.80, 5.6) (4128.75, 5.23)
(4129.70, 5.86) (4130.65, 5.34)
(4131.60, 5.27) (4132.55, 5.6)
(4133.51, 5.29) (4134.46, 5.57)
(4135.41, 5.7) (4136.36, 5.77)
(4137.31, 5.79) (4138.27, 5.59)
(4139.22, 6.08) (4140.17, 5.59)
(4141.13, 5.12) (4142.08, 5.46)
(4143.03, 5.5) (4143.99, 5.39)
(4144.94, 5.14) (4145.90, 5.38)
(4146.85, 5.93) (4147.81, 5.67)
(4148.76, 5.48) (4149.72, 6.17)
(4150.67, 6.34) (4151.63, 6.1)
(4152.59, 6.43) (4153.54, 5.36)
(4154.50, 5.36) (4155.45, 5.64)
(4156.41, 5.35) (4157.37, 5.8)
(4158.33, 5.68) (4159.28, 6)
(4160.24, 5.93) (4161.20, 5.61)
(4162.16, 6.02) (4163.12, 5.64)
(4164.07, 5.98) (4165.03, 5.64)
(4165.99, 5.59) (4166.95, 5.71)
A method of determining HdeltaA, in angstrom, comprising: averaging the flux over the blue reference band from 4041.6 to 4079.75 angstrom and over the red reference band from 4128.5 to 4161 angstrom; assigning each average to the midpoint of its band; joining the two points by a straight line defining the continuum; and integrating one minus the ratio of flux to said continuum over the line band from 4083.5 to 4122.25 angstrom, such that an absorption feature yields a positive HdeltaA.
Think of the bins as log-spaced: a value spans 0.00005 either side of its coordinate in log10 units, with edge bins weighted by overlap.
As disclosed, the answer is 5.4 angstrom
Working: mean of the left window 5.68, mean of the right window 5.65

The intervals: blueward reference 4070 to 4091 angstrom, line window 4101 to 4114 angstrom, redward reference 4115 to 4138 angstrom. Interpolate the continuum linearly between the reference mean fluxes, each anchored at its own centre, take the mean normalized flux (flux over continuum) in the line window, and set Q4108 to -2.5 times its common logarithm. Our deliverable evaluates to 0.275 mag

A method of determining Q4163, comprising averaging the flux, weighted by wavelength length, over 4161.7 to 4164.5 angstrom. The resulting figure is 5.89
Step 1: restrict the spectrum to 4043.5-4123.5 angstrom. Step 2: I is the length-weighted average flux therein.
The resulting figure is 5.28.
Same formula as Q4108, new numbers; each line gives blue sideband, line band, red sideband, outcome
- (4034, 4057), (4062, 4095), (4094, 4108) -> -0.153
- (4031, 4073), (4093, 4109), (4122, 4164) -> 0.314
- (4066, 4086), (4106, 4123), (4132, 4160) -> 0.136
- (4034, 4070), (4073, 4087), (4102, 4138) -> 0.003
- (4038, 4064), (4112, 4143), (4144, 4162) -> 0.047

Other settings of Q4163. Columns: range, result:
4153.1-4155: 5.37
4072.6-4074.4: 5.31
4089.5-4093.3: 5.35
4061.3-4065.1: 5.64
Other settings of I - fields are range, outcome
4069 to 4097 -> 5.43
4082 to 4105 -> 4.91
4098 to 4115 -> 4.34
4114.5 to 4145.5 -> 5.5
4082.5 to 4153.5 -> 5.21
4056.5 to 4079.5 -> 5.67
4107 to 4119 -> 4.91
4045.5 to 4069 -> 5.75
